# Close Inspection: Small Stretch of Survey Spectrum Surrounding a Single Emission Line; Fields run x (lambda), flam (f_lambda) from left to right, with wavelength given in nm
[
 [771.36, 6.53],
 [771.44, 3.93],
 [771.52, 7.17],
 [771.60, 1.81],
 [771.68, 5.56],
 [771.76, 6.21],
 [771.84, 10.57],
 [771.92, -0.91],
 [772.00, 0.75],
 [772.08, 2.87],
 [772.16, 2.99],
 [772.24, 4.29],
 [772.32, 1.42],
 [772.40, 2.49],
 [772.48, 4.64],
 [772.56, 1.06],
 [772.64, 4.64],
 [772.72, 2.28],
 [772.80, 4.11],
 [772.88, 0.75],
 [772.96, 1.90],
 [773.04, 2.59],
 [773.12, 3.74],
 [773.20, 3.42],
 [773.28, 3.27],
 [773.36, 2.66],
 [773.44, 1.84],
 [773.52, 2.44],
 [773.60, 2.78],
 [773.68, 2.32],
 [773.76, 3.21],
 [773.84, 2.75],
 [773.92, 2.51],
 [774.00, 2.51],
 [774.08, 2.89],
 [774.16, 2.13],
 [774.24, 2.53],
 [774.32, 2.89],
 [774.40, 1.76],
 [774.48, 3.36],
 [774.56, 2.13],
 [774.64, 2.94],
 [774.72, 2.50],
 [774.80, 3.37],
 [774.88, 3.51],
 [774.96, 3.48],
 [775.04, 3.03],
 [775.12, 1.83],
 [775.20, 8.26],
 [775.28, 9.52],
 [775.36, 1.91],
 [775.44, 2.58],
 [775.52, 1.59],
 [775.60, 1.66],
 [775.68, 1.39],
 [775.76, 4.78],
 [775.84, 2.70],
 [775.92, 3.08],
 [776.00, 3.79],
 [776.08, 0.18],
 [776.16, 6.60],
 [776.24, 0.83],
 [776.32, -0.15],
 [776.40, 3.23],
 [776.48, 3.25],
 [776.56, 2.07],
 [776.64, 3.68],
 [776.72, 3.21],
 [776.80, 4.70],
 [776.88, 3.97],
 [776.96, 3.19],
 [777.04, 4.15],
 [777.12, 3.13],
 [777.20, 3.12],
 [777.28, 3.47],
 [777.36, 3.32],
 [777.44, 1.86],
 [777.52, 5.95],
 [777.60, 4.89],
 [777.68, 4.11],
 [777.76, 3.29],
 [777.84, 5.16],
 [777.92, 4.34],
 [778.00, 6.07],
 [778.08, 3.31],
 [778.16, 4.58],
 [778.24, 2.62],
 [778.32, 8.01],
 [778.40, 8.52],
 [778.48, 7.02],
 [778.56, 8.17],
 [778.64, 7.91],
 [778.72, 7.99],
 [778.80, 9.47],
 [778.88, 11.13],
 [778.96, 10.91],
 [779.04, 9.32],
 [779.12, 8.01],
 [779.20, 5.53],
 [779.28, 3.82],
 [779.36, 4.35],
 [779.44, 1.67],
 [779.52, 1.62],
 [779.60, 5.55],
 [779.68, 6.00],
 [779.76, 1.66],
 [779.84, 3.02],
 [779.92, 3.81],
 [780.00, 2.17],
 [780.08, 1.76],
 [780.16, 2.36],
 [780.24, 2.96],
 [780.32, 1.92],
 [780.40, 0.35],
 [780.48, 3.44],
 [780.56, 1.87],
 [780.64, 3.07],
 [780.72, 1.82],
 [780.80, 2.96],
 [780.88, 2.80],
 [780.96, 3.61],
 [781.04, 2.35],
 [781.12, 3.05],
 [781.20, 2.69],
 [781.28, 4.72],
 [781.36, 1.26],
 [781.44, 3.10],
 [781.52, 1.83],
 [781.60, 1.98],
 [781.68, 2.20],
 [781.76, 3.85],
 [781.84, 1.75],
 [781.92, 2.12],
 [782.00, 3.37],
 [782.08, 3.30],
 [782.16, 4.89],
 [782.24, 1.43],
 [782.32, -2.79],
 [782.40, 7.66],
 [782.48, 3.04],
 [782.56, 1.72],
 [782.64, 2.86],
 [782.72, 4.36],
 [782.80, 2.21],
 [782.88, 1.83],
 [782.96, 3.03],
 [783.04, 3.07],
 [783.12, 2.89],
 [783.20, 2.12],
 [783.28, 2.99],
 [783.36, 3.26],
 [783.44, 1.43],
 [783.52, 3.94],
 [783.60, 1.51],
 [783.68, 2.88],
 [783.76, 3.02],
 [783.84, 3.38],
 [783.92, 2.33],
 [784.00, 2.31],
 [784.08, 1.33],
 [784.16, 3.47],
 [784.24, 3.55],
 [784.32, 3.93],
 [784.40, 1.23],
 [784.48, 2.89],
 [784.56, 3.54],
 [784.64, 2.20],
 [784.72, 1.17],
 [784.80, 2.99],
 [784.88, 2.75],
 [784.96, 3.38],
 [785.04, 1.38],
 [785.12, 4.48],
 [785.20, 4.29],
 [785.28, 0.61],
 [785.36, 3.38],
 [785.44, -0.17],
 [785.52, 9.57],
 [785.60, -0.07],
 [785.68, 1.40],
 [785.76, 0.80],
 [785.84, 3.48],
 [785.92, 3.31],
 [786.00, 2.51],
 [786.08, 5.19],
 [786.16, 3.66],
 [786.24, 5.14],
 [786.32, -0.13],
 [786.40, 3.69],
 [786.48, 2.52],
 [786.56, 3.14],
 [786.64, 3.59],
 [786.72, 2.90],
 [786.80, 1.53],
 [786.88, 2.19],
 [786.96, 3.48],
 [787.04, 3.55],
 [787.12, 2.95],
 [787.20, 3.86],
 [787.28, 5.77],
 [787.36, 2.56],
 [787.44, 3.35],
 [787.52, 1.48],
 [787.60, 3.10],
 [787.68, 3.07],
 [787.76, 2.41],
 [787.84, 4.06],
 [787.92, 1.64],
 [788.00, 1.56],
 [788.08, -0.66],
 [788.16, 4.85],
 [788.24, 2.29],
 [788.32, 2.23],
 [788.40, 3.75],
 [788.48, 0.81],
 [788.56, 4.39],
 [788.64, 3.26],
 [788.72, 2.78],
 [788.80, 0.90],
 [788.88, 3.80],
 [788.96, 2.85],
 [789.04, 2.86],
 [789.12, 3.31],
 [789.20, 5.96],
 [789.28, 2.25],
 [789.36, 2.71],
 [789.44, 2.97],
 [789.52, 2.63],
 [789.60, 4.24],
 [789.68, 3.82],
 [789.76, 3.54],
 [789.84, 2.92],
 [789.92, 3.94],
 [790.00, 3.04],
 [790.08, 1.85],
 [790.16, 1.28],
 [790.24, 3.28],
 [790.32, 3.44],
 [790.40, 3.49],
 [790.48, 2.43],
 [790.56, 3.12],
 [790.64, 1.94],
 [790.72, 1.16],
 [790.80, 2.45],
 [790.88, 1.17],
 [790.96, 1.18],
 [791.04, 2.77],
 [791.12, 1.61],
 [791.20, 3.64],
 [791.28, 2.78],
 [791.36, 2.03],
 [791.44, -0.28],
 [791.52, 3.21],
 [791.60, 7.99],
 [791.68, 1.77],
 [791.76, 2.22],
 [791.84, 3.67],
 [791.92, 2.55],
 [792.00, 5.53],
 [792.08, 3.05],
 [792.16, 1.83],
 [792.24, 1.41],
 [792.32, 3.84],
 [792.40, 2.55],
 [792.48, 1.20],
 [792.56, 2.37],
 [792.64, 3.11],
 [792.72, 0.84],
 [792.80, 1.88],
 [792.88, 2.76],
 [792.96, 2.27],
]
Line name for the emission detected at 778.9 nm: [O III] 5007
